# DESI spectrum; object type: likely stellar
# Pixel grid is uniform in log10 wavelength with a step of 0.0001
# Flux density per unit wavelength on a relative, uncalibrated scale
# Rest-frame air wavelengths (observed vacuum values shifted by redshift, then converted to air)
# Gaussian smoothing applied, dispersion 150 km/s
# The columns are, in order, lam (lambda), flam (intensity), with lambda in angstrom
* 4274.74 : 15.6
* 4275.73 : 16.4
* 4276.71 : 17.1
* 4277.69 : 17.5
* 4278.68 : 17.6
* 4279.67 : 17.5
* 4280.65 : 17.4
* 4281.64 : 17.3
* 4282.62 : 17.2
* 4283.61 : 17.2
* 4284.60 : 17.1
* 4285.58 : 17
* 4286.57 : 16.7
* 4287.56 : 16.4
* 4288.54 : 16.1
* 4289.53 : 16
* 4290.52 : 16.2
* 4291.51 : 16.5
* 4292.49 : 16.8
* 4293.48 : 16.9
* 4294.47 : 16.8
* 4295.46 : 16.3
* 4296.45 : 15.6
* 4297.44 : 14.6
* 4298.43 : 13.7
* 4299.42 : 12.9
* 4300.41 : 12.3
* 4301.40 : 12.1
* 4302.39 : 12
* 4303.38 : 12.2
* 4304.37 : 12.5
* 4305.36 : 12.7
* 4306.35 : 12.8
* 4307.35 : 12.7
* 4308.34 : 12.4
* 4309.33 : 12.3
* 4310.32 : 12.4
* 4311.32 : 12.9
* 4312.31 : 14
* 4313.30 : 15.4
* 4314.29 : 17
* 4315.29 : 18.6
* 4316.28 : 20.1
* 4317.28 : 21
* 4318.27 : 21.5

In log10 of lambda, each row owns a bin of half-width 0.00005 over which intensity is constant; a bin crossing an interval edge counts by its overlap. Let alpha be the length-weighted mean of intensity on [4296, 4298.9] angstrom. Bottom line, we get 14.6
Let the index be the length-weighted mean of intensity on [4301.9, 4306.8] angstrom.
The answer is 12.4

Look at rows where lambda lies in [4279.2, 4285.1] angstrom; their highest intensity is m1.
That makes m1 17.5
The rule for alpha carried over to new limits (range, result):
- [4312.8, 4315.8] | 17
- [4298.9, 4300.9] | 12.6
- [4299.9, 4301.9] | 12.2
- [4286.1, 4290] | 16.3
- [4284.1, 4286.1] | 17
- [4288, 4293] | 16.3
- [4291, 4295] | 16.8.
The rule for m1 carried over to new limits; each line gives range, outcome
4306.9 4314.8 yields 17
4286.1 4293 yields 16.8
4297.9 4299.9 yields 13.7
